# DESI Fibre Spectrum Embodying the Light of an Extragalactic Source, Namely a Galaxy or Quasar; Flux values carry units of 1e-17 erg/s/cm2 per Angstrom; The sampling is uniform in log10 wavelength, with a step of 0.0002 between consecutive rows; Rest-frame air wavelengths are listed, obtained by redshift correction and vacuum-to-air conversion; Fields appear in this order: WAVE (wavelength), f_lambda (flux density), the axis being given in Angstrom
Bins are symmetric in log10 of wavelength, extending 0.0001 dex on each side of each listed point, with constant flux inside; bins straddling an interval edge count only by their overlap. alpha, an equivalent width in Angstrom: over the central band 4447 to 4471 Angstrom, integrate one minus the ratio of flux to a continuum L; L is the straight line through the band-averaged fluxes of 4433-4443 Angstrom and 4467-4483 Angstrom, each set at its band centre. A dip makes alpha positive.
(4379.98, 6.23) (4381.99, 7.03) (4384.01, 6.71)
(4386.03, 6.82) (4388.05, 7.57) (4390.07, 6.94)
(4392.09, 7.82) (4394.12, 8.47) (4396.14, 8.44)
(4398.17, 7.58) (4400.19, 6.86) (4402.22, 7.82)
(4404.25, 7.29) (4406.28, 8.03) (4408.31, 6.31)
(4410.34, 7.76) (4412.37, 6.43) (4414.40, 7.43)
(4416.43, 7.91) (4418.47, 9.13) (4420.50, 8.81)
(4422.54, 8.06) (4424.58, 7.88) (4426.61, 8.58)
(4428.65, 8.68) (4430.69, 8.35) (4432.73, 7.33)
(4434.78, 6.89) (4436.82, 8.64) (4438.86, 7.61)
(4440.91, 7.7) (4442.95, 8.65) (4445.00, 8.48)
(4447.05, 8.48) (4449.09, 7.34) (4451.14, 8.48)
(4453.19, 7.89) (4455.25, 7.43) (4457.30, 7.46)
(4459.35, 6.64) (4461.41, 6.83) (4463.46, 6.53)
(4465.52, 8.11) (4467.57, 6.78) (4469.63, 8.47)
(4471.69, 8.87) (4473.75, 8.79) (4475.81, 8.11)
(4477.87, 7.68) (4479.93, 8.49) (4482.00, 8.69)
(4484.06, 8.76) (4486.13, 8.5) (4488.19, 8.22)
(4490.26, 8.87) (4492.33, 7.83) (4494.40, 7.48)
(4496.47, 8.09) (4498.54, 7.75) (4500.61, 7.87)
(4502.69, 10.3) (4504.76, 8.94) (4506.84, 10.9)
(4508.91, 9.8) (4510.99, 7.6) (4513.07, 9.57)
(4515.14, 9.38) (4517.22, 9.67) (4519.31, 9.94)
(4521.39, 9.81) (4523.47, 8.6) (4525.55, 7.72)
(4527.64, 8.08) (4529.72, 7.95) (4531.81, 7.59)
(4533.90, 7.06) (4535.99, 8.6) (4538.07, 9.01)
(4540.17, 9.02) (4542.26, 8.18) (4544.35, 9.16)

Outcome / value 1.6 Angstrom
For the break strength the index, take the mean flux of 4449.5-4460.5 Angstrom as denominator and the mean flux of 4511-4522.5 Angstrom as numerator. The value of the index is 1.3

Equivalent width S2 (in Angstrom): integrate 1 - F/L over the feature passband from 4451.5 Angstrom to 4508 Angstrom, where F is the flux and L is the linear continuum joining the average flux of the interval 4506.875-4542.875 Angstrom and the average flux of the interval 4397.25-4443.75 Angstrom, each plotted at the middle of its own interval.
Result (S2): 1.2 Angstrom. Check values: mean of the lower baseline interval 7.81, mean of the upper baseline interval 8.75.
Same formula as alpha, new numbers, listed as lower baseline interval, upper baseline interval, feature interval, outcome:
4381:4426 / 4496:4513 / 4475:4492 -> 0.6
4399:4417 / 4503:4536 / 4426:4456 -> -1.0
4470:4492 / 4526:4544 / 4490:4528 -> -2.4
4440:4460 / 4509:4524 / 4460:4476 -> 1.0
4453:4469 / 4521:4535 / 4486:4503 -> -1.4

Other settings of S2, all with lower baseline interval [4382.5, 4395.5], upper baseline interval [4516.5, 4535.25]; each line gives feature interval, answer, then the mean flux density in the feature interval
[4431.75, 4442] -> 0.2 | 7.64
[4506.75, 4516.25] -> -1.1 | 9.32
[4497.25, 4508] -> -1.1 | 9.14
